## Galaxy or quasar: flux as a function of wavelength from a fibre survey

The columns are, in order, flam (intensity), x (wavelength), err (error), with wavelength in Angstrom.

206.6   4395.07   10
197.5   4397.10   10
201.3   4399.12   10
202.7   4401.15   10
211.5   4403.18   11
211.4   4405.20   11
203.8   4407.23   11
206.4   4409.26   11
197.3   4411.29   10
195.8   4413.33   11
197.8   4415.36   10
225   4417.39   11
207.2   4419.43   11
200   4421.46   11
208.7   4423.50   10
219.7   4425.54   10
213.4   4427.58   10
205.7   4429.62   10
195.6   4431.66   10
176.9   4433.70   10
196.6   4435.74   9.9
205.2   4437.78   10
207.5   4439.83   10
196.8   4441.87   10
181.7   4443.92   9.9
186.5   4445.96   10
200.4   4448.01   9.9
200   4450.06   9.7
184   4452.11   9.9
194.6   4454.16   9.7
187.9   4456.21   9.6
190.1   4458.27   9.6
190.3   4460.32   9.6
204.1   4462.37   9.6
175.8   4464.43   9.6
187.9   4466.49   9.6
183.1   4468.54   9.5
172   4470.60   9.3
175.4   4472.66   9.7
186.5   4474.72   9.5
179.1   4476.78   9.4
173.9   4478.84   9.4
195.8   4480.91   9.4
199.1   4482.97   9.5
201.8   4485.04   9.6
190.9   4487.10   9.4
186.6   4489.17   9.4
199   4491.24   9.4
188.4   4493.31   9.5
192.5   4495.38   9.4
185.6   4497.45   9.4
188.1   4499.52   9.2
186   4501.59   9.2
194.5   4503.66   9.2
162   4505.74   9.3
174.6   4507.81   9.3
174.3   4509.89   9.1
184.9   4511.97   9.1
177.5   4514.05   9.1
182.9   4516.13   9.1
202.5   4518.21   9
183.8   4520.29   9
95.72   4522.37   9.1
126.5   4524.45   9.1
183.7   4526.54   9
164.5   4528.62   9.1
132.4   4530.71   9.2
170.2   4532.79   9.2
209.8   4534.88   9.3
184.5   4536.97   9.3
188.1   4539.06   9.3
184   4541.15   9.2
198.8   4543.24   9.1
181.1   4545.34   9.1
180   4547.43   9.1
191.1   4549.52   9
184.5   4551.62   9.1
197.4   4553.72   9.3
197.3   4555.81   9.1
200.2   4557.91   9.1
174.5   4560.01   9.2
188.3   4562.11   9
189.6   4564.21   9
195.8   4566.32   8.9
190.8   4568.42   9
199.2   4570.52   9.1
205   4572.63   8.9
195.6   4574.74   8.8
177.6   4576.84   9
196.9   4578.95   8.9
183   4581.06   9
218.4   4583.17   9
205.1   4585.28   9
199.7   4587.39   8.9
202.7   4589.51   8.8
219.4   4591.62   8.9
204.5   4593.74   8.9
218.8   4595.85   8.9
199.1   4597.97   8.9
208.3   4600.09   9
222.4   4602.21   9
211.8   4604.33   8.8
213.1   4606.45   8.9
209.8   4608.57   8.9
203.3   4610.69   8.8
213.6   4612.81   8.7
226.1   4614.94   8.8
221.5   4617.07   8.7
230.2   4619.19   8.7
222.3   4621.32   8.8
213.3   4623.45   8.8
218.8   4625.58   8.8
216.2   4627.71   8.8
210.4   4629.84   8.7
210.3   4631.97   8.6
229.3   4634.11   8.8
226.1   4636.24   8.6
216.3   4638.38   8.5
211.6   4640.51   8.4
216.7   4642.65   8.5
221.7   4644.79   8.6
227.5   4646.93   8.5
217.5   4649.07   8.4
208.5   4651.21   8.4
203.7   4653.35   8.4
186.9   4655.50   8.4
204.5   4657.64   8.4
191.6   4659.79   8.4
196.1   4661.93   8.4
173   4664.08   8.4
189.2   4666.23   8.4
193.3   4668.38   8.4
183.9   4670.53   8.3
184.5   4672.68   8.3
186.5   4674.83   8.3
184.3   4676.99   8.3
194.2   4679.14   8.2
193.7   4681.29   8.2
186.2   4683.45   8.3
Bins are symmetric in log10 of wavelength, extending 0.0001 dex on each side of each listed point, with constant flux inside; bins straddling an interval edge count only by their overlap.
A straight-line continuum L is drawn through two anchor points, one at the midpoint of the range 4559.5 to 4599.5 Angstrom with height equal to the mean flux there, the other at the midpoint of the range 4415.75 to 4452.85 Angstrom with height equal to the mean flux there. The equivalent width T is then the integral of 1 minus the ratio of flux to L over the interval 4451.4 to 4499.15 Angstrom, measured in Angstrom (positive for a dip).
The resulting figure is 2.9 Angstrom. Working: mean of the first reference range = 201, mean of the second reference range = 199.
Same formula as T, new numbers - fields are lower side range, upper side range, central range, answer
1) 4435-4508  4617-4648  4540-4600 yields 3.4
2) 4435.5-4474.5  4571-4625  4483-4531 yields 4.7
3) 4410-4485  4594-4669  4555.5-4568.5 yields 0.9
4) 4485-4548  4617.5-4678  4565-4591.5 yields -0.9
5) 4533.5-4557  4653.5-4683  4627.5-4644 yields -2.4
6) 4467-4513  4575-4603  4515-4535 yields 3.0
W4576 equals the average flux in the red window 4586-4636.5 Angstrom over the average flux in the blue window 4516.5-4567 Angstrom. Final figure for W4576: 1.20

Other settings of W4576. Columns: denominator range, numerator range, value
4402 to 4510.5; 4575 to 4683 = 1.07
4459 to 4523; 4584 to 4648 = 1.17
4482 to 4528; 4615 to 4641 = 1.22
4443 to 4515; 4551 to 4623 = 1.09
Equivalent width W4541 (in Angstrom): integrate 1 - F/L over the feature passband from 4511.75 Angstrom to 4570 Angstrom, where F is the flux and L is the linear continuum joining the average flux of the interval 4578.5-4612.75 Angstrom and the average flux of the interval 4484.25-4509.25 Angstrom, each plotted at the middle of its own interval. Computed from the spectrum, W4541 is 4.83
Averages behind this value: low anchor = 187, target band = 180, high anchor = 208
